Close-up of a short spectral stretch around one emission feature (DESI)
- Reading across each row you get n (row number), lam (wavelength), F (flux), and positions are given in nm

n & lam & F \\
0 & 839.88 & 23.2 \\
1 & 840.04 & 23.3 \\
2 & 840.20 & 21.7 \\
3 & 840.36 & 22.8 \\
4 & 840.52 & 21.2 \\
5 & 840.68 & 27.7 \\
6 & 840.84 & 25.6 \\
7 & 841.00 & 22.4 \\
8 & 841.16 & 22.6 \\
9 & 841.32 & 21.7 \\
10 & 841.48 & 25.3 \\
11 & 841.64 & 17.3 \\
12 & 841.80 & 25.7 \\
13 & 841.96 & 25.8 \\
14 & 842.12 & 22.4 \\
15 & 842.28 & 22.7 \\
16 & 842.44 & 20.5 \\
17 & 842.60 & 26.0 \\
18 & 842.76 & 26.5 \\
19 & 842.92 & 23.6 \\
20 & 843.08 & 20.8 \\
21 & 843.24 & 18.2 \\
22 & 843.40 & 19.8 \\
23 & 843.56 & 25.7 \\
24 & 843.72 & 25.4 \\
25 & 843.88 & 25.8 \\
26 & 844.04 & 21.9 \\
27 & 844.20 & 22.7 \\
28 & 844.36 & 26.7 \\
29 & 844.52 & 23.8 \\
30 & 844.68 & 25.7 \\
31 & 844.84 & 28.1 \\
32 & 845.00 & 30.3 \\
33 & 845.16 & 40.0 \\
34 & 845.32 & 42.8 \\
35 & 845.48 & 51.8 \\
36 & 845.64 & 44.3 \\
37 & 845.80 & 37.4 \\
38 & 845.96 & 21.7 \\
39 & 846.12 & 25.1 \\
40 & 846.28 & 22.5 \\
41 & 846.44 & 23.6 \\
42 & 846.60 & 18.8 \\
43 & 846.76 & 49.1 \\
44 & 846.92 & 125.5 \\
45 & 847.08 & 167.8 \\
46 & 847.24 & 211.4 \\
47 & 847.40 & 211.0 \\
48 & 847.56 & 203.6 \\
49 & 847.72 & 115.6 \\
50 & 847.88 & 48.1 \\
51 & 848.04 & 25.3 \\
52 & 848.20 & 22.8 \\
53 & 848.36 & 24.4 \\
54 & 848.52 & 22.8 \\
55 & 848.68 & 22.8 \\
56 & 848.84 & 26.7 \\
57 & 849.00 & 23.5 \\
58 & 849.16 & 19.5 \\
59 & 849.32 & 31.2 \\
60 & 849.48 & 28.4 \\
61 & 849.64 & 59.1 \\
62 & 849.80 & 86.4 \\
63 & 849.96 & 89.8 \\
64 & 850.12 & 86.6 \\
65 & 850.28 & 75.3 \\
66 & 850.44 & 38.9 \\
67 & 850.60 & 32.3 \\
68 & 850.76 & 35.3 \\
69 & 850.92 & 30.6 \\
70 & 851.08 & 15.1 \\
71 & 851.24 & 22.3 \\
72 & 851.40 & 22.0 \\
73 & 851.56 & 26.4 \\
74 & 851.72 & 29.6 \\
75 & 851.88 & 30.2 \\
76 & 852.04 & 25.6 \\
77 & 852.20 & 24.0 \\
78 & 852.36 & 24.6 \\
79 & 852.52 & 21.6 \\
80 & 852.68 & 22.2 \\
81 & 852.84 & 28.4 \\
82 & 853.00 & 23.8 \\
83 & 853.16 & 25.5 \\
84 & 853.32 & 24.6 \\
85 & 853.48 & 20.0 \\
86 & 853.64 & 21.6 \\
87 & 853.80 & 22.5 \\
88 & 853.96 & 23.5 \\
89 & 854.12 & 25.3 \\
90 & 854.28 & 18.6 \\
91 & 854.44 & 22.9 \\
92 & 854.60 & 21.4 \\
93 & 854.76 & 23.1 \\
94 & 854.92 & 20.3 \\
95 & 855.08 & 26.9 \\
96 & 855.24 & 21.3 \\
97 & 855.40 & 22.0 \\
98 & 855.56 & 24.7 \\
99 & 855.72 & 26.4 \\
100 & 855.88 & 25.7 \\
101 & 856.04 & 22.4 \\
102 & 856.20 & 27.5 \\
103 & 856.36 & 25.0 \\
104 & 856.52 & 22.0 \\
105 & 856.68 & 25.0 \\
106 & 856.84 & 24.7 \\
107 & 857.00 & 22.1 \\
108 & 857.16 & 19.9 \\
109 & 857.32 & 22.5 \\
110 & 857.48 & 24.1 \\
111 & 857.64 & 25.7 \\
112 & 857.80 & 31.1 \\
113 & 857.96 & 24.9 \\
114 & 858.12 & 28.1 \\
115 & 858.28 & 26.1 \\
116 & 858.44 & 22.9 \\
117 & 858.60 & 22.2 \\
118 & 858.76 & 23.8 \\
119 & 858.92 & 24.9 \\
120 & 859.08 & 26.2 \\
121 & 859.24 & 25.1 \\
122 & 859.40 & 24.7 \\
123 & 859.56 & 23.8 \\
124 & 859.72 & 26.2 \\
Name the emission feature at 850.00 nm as [N II]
